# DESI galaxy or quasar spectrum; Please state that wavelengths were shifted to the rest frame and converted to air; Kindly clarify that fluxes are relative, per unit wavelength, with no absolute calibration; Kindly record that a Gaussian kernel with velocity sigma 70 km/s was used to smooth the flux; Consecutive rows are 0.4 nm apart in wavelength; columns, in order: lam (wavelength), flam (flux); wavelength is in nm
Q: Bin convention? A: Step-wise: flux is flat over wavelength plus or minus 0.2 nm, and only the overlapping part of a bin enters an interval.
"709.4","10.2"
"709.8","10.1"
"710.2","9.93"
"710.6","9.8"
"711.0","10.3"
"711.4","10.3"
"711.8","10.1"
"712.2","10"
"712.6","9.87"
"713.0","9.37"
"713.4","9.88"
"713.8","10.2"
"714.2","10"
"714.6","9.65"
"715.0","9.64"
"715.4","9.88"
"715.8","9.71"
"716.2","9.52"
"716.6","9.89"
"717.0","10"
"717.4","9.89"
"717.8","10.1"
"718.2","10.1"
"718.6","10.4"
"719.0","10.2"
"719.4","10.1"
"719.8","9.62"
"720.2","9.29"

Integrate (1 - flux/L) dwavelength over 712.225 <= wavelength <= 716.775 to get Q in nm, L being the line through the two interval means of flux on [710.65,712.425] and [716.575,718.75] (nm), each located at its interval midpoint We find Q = 0.14 nm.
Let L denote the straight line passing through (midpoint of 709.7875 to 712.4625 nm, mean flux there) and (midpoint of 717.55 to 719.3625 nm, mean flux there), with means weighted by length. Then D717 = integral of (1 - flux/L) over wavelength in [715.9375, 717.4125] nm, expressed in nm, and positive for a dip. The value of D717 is 0.050 nm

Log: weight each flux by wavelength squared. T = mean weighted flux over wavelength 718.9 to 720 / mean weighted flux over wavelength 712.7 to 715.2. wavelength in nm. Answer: 1.03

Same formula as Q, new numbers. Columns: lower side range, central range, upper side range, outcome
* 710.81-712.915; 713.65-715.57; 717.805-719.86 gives 0.04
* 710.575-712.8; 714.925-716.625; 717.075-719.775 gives 0.06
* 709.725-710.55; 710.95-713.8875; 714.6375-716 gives -0.04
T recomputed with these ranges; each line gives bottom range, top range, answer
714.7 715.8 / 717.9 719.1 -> 1.06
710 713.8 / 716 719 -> 1.02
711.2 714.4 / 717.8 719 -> 1.04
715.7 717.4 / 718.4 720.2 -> 1.03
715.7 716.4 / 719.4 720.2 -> 1.02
